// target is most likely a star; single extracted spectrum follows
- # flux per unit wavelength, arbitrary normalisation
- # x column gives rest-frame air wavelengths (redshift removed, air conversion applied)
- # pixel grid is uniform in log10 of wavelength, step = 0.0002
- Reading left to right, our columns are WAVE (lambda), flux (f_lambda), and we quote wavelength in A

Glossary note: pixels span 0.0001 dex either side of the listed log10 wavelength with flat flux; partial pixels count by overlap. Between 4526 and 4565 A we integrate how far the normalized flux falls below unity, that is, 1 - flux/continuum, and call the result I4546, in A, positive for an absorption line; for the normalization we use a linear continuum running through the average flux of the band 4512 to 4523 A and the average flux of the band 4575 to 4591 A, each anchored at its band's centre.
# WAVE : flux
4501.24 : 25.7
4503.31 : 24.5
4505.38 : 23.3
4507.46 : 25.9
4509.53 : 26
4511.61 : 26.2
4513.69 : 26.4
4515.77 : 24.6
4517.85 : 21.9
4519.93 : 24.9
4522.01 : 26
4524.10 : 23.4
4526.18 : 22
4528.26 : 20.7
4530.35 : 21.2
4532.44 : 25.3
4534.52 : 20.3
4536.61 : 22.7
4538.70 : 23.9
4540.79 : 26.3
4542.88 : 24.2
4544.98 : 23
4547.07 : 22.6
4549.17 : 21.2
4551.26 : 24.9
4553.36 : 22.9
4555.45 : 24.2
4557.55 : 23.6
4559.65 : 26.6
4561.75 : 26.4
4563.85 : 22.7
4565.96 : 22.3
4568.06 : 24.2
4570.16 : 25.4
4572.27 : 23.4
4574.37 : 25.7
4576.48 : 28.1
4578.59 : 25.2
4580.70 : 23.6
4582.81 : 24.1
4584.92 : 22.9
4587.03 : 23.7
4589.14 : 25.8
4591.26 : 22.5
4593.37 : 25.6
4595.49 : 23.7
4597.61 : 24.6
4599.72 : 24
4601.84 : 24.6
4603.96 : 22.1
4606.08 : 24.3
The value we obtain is 2.1 A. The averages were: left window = 24.8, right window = 24.7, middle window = 23.4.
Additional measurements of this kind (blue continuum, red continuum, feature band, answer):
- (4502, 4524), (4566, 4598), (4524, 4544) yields 1.45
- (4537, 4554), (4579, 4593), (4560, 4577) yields -0.69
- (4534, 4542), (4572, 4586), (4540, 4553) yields 0.09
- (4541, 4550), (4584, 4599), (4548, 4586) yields -1.15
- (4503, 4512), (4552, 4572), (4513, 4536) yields 1.48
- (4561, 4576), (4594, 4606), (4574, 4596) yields -0.43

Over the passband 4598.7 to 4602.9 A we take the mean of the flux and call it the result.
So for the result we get 24.3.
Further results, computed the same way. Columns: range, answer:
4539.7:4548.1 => 24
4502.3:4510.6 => 24.9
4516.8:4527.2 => 23.6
